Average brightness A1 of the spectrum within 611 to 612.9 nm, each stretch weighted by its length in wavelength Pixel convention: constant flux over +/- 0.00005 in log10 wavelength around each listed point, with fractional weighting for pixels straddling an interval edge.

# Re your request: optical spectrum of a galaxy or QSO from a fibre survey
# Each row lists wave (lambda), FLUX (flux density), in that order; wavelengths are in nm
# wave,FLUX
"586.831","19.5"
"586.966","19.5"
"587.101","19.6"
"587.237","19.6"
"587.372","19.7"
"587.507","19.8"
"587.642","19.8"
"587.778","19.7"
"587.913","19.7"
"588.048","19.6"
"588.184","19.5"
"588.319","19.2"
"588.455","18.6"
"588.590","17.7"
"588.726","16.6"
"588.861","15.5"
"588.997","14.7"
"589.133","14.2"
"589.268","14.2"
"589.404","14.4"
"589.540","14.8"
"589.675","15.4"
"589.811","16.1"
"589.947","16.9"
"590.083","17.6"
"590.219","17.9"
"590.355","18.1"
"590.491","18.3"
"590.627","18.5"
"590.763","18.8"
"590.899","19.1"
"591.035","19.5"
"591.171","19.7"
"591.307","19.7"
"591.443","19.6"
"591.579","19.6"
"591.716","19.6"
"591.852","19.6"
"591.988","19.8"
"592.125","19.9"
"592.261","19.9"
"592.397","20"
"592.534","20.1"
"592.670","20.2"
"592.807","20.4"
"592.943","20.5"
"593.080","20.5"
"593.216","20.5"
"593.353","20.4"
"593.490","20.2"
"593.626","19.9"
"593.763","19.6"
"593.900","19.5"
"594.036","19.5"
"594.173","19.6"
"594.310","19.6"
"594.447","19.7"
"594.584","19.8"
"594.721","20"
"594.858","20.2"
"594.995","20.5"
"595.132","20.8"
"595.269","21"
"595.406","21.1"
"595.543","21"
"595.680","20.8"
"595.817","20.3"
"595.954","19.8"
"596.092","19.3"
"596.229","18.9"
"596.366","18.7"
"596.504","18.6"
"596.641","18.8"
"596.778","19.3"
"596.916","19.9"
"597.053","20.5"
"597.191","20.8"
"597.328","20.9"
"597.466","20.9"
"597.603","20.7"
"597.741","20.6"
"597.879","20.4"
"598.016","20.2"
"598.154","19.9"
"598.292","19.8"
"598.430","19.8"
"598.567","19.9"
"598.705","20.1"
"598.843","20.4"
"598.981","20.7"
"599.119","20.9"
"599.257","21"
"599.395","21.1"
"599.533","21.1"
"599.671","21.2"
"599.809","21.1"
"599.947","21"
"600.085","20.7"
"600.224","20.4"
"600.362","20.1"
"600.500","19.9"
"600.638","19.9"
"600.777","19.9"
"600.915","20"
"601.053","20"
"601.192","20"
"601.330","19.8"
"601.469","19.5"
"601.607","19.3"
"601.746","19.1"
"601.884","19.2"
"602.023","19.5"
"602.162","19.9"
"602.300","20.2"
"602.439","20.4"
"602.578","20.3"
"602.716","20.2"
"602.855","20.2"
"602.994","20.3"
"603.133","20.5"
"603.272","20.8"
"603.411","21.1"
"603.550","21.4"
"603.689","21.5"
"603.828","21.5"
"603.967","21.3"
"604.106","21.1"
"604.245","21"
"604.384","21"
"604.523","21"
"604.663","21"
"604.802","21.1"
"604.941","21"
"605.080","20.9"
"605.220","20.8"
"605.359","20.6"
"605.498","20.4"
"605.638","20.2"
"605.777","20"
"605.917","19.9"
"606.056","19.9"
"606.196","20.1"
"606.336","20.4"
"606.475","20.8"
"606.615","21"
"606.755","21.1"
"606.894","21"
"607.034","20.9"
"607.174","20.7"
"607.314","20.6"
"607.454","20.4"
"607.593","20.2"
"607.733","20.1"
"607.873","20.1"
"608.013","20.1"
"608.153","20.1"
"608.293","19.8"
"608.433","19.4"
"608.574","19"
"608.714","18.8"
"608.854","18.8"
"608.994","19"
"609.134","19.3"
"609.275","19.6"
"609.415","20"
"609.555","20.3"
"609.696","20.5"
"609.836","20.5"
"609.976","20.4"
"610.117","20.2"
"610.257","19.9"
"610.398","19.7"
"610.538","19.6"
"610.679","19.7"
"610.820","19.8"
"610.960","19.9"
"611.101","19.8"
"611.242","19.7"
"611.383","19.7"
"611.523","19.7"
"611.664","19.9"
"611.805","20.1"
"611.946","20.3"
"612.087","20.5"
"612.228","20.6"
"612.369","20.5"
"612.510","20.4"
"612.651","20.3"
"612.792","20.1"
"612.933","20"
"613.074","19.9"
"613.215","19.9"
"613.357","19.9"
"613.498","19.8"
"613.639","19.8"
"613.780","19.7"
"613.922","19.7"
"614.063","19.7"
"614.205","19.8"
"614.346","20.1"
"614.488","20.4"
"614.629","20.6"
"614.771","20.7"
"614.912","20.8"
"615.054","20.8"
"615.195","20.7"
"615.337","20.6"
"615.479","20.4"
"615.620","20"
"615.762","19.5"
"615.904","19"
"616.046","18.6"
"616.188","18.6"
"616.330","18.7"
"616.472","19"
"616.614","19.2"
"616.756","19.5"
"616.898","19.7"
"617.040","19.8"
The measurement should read 20.1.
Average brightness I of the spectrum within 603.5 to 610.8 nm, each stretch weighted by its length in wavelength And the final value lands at 20.3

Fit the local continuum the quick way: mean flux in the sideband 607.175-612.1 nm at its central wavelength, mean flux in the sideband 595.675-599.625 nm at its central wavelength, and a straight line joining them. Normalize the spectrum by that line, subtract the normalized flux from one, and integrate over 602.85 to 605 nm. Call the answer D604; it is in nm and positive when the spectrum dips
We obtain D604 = -0.11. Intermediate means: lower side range 20.1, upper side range 19.9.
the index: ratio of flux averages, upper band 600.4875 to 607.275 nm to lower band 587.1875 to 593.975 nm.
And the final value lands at 1.10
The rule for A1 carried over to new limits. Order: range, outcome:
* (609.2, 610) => 20.2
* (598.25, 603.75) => 20.3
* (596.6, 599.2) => 20.3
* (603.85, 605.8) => 20.9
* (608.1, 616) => 20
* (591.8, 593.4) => 20.2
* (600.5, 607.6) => 20.4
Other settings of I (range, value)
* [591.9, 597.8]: 20.1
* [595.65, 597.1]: 19.5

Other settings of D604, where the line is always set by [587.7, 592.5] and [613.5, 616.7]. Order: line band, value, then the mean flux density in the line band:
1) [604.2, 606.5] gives -0.17 nm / 20.6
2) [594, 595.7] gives -0.17 nm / 20.3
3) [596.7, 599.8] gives -0.30 nm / 20.5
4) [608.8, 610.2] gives -0.03 nm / 19.9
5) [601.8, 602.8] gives -0.05 nm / 20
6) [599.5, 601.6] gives -0.16 nm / 20.3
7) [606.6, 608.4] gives -0.11 nm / 20.4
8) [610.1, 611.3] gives -0.02 nm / 19.8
